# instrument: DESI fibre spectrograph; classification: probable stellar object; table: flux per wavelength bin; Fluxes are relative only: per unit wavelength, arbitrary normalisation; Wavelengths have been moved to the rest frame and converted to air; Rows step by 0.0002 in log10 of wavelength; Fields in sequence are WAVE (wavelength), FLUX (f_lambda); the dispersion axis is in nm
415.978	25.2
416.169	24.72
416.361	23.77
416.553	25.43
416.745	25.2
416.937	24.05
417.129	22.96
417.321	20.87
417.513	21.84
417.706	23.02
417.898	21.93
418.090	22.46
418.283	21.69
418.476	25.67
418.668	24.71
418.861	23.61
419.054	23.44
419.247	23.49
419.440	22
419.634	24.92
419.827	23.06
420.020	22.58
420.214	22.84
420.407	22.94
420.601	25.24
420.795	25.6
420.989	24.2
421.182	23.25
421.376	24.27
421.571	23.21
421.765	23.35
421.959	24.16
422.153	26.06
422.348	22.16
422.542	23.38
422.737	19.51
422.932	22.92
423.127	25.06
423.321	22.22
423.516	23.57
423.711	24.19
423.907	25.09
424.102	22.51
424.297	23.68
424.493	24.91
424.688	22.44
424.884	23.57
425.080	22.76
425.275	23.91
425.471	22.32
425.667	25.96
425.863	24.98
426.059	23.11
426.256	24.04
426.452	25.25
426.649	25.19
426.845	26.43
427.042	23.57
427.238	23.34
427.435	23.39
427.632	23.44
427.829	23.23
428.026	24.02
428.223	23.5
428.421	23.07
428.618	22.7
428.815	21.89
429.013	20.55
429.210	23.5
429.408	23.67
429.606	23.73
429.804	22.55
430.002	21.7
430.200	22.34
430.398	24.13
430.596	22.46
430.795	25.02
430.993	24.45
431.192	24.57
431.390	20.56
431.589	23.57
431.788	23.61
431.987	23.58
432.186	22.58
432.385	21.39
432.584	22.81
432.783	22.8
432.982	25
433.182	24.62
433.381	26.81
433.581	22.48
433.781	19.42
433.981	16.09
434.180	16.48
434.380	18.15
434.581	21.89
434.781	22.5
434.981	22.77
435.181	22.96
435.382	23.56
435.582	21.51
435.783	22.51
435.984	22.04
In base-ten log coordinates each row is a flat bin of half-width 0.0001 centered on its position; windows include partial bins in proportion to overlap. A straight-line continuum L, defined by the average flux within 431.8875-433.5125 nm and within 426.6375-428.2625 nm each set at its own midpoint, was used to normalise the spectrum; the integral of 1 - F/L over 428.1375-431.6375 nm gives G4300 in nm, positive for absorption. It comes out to 0.13 nm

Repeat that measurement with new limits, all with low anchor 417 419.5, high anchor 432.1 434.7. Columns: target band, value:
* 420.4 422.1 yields -0.11 nm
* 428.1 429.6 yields -0.05 nm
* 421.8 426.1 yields -0.22 nm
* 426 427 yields -0.12 nm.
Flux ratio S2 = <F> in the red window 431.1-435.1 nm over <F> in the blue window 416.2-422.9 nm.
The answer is 0.94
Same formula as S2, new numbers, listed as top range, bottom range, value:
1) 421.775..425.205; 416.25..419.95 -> 1.00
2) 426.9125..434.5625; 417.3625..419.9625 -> 0.98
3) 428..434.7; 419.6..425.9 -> 0.95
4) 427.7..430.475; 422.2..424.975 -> 0.98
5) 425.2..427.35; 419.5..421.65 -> 1.02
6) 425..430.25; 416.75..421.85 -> 1.00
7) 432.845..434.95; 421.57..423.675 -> 0.92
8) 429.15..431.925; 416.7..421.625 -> 0.99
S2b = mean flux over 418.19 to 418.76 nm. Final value 24.1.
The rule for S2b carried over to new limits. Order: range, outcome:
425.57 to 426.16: 24.7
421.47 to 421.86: 23.2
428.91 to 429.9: 22.8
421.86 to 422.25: 25.1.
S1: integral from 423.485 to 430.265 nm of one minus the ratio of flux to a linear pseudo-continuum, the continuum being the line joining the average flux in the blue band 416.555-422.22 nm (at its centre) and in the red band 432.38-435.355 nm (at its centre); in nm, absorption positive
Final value -0.269 nm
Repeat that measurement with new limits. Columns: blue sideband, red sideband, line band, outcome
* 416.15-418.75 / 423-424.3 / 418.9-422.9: 0.021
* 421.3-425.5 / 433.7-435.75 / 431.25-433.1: -0.147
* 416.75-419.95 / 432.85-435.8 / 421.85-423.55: -0.032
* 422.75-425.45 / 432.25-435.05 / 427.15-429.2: -0.023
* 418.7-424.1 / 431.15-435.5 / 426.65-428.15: -0.075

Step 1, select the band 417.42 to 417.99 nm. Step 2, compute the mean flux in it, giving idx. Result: 22.3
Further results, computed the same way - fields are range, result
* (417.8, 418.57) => 22.9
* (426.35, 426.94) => 25.6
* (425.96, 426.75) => 24.4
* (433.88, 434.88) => 19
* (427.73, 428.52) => 23.4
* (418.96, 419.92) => 23.4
